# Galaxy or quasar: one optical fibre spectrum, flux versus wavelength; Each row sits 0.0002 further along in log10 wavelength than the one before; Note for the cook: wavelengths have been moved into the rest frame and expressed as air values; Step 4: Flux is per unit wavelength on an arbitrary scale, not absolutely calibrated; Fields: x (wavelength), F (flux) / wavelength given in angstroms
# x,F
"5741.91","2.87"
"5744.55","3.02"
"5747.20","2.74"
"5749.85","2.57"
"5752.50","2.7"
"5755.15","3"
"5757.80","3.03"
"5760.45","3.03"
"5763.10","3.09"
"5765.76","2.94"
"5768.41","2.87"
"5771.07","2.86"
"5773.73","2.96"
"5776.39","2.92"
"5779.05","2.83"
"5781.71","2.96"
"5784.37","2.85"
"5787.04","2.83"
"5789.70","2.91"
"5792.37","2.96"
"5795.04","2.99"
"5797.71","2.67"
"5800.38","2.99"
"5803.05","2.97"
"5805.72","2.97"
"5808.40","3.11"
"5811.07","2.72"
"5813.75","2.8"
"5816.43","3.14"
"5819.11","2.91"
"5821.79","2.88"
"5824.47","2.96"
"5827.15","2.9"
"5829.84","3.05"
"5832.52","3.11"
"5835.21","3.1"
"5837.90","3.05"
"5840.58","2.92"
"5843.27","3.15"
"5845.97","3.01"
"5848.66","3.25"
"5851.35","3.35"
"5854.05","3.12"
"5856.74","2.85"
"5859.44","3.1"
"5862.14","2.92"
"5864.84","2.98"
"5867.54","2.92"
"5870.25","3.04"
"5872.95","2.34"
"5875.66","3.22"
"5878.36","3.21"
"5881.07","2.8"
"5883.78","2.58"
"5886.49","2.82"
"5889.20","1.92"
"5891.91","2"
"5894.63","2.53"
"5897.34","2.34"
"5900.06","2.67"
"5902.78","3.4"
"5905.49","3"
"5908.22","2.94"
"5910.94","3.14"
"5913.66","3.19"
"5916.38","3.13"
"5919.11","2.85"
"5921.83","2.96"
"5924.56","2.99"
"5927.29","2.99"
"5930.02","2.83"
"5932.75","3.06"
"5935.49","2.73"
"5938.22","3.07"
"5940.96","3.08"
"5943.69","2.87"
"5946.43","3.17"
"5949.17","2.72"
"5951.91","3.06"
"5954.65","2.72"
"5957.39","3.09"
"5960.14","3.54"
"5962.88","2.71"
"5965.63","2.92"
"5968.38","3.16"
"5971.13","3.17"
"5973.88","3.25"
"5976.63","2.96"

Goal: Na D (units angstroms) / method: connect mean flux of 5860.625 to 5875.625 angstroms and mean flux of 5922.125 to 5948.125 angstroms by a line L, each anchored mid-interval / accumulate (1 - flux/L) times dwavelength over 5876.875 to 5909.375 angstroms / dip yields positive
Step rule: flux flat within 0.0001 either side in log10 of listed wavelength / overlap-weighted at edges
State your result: 2.5 angstroms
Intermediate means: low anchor 2.87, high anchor 2.97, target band 2.68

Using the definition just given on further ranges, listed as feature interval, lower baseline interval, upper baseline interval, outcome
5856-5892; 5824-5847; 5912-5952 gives 2.64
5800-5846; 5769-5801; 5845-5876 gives -0.60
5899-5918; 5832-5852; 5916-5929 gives -0.49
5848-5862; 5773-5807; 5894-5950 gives -0.88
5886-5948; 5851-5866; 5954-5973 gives 3.93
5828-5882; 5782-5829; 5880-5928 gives -3.25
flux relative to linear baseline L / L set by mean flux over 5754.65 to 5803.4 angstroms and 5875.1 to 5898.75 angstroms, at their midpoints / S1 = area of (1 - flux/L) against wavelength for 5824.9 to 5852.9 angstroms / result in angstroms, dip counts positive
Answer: -3.6 angstroms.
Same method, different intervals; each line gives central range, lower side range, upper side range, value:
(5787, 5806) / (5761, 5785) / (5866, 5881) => 0.09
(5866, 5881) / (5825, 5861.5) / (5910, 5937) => 0.51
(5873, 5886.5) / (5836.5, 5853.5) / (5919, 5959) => 0.79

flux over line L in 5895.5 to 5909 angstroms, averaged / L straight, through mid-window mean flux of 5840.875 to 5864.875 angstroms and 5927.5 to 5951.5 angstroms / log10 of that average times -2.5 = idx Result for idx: 0.06 mag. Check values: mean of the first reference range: 3.08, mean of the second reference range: 2.95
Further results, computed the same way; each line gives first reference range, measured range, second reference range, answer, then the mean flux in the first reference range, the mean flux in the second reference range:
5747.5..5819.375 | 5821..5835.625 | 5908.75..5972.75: -0.023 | 2.91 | 3.01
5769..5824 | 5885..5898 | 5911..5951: 0.263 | 2.91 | 2.98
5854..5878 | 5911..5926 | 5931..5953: -0.027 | 2.95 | 2.97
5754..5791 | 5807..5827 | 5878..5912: -0.030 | 2.93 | 2.7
